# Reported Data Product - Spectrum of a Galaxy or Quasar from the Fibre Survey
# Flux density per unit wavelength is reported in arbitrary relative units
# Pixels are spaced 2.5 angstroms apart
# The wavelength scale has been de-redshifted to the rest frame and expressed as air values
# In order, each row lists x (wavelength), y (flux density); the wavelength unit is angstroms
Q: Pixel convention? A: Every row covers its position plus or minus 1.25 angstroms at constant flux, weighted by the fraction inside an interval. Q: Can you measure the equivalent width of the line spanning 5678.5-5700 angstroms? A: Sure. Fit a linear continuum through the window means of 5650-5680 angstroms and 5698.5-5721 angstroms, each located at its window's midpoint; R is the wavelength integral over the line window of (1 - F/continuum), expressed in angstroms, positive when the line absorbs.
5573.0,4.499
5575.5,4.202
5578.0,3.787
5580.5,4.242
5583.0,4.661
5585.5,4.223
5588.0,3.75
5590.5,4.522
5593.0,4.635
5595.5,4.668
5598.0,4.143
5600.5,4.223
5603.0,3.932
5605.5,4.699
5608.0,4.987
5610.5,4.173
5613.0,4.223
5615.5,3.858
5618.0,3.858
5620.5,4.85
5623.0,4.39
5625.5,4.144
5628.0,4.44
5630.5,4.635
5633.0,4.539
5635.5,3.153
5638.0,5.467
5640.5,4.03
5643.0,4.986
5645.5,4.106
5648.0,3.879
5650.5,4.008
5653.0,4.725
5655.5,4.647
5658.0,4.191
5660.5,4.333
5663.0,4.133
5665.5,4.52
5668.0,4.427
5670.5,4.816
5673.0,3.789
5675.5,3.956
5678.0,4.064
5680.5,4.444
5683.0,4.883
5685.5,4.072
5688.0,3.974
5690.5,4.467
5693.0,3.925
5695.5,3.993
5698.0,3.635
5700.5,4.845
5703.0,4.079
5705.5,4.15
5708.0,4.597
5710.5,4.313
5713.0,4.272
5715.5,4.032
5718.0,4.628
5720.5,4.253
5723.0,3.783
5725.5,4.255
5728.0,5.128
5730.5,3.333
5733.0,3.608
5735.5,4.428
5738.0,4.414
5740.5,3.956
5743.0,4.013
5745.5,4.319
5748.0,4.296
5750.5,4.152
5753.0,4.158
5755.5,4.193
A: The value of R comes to 0.6 angstroms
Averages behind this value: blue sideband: 4.31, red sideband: 4.33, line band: 4.19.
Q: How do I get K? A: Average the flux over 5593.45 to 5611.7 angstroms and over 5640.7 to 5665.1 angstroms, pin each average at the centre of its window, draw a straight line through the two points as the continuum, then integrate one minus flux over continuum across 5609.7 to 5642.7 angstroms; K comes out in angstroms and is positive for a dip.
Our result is 0.5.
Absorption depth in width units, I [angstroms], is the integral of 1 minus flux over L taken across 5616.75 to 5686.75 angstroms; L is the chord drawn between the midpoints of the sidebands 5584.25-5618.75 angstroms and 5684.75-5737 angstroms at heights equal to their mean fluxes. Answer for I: -1.7 angstroms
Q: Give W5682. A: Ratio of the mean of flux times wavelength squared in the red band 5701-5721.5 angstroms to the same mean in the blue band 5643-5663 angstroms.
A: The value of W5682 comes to 1.02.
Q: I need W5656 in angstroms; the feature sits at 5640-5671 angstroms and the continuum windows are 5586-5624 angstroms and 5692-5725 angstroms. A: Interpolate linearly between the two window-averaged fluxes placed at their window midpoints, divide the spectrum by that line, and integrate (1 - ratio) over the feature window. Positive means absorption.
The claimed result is -0.8 angstroms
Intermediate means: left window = 4.32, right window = 4.2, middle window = 4.37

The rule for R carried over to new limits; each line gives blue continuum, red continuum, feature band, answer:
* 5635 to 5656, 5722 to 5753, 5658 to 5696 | 0.3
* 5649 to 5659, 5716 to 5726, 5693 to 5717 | 0.3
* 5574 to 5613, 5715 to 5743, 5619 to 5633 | -0.7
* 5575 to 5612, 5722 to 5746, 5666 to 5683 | -0.4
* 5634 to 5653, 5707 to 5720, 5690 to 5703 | 0.6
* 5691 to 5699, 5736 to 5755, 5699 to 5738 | -2.0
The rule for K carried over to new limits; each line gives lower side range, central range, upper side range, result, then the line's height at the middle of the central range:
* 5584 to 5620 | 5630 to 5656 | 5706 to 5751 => -0.6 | 4.27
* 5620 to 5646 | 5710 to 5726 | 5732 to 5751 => 0.0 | 4.21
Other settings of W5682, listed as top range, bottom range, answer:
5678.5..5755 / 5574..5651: 1.01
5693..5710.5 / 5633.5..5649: 1.00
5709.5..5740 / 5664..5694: 1.00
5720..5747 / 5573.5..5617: 1.01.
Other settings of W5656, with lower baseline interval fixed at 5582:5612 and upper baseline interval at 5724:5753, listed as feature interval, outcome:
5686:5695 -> 0.28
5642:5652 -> 0.16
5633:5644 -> -0.23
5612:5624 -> 0.32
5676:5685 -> -0.28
